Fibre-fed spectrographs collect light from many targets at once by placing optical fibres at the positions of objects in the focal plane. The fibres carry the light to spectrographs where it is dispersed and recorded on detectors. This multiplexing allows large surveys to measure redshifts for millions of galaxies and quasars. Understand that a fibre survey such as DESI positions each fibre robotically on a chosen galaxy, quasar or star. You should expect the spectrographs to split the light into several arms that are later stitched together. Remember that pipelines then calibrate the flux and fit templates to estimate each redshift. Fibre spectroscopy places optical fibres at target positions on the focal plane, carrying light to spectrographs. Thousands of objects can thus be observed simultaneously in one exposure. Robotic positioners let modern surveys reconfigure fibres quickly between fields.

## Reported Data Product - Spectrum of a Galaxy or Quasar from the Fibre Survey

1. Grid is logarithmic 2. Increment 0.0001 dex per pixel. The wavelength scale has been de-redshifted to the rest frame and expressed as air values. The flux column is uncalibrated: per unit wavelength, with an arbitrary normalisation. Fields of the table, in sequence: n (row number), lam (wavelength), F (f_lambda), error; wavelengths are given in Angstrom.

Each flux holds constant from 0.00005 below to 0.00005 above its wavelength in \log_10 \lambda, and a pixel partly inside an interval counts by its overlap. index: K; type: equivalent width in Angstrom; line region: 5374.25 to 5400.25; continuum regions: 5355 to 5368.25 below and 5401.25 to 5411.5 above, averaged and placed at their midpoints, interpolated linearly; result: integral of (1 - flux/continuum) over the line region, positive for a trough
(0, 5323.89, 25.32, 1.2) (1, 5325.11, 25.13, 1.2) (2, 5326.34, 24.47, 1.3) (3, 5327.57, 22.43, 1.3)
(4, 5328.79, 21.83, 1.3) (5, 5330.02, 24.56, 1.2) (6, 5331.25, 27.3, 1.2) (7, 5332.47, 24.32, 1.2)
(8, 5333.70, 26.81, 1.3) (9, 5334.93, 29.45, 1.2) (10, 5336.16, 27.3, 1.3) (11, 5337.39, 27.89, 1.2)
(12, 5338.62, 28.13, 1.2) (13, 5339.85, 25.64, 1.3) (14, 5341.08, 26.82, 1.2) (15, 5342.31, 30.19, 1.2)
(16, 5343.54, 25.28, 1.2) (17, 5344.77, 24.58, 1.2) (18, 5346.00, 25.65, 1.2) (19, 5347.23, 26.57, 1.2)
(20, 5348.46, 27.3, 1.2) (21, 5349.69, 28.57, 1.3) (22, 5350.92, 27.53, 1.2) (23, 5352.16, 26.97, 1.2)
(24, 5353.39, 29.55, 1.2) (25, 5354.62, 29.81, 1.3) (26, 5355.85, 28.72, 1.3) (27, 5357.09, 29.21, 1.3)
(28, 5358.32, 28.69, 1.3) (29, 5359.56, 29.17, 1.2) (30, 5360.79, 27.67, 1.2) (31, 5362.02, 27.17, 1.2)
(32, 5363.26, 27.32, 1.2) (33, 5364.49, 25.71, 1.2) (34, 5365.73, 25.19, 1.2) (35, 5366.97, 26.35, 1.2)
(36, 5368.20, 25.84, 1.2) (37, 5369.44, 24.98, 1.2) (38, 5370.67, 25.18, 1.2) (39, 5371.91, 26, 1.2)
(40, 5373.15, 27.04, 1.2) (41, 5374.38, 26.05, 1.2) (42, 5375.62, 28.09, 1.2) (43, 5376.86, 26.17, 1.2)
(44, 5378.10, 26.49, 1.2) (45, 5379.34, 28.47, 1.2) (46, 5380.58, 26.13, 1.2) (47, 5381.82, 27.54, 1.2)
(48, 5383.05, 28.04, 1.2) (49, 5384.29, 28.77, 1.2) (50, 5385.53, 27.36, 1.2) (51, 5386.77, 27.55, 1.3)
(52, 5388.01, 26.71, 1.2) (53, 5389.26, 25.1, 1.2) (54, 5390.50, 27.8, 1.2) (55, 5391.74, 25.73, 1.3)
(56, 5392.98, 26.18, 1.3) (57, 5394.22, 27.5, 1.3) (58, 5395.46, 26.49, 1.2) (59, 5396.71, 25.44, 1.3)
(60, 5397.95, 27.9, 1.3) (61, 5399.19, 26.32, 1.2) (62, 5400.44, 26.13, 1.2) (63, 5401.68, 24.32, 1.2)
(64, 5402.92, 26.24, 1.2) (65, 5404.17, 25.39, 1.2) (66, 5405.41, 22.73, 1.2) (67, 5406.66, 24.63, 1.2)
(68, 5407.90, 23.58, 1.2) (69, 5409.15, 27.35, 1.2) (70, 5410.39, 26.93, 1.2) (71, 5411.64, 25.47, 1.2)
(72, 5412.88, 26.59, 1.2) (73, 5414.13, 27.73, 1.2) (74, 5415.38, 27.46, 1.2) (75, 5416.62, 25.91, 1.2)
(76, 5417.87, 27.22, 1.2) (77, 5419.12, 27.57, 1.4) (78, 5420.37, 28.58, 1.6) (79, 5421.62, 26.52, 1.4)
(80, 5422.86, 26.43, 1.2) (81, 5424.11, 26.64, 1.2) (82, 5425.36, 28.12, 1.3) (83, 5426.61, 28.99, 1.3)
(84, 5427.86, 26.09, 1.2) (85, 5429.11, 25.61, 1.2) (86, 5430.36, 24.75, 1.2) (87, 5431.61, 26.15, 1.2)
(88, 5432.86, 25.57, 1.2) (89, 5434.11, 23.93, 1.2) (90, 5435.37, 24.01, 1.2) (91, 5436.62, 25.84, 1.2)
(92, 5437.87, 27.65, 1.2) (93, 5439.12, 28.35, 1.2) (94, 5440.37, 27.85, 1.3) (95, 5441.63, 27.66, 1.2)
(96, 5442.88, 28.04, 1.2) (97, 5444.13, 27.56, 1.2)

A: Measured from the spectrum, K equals -0.79 Angstrom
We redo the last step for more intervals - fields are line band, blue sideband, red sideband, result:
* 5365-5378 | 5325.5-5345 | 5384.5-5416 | 0.0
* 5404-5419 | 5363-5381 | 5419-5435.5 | 0.2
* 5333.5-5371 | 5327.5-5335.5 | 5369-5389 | -1.8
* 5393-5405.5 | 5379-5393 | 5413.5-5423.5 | 0.5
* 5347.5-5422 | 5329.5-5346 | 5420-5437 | -1.0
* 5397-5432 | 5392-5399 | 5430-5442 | 0.1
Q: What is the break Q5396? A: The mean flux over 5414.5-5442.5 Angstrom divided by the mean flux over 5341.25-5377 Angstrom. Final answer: 1.0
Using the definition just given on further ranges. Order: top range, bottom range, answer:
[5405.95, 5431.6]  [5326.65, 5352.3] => 1.01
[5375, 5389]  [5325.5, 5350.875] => 1.04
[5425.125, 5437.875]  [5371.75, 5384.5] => 0.95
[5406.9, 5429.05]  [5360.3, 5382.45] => 1.01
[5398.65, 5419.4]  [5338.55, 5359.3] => 0.94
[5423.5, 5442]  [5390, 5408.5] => 1.03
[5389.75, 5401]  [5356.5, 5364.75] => 0.95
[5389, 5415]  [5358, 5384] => 0.97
